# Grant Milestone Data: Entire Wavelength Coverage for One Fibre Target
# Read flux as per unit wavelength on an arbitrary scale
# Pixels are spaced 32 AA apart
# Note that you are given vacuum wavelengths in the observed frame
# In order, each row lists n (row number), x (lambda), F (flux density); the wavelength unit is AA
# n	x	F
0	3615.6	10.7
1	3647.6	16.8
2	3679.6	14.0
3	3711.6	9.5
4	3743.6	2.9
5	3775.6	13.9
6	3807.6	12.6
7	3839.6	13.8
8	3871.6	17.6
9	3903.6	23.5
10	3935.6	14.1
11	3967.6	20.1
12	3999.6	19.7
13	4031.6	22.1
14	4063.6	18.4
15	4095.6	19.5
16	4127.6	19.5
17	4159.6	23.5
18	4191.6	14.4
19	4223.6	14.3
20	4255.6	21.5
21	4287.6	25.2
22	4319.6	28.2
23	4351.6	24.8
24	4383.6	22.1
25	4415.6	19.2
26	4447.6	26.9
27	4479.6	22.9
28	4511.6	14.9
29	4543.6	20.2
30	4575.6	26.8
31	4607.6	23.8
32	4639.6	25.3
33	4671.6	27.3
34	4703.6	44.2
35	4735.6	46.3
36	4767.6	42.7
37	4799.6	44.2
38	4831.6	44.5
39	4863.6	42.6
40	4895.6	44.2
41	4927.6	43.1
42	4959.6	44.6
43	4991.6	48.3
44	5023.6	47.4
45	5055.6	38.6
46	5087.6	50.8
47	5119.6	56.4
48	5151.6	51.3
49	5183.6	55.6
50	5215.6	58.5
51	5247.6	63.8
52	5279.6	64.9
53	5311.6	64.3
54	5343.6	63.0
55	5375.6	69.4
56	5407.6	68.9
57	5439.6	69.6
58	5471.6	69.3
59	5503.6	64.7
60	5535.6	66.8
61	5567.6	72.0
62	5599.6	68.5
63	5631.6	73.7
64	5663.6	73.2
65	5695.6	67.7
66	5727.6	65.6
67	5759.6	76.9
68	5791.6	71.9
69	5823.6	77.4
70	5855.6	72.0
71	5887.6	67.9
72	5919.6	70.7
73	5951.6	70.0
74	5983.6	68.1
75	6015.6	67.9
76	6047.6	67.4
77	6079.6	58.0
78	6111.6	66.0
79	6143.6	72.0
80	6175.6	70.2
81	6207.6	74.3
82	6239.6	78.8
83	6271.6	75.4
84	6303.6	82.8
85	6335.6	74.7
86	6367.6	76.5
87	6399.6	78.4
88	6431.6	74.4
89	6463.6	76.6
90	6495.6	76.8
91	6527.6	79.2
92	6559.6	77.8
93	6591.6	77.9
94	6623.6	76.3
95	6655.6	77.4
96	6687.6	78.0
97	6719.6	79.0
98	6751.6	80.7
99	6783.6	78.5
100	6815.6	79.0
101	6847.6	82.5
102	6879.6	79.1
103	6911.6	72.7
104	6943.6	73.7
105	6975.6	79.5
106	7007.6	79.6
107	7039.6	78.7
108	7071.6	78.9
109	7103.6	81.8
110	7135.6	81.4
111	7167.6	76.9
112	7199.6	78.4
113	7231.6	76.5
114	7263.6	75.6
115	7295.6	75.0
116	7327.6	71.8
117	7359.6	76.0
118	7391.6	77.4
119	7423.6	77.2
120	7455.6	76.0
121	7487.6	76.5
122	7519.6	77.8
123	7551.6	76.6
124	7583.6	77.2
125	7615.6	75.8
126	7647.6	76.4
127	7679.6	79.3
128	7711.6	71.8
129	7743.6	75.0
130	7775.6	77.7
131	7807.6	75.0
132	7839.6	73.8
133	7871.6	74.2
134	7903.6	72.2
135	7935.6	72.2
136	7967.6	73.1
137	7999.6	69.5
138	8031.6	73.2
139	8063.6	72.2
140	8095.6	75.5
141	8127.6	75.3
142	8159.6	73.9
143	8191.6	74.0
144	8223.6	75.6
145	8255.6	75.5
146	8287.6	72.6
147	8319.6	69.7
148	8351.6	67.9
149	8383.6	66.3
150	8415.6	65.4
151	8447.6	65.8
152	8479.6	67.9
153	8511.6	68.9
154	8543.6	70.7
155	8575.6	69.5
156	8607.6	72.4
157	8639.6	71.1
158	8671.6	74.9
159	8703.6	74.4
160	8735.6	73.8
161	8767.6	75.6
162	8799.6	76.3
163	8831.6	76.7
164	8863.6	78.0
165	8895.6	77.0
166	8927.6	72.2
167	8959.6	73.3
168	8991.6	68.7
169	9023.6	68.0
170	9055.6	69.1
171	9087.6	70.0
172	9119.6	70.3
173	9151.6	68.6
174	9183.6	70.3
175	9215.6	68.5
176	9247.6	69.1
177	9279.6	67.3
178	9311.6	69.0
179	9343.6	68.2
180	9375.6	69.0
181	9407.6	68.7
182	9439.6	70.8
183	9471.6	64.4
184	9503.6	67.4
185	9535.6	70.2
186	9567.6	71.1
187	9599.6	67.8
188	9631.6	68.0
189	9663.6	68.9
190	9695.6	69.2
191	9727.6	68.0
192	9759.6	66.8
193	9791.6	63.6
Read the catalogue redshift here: 0.17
